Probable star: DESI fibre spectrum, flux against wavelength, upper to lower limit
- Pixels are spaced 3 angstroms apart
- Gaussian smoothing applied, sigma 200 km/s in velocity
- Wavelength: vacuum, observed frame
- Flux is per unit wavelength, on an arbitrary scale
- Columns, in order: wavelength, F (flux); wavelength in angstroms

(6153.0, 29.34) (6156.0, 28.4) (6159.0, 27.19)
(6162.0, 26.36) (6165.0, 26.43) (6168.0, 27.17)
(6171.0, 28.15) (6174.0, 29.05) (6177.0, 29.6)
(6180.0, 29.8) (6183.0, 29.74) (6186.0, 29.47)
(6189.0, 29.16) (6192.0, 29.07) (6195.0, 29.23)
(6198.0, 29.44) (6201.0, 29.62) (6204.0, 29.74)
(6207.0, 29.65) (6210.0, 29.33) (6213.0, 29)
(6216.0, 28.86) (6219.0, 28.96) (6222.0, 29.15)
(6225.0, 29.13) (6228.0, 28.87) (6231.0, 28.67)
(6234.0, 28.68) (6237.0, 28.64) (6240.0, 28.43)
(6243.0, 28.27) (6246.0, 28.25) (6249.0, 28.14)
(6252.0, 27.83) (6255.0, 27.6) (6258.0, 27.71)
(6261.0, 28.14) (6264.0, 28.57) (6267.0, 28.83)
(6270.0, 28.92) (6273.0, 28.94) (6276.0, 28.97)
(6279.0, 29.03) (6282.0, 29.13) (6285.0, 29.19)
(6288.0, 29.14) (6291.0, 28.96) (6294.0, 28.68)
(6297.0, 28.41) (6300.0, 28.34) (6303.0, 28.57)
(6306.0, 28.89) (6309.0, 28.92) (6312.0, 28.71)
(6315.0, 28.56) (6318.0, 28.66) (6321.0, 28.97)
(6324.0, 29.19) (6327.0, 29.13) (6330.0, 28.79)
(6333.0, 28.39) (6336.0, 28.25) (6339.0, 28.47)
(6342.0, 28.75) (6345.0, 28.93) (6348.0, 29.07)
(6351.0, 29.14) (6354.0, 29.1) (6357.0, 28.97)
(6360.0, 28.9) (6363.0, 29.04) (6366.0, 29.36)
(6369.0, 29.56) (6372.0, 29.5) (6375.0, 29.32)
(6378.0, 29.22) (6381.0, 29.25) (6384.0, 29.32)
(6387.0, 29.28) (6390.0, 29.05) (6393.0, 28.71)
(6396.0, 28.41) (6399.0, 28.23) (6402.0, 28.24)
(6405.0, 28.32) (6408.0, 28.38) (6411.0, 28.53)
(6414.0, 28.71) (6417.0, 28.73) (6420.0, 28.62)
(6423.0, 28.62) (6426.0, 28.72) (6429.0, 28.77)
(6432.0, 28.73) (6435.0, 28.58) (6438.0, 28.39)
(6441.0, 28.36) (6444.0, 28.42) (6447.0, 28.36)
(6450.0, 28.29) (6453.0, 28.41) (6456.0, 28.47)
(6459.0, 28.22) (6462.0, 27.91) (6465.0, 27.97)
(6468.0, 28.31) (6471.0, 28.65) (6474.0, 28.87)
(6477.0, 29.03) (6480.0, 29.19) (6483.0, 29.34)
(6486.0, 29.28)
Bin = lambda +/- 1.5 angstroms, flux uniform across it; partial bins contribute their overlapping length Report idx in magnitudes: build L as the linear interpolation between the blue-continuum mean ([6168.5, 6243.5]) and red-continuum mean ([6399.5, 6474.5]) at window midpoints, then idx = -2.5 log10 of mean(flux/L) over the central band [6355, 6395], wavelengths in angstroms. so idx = -0.02 mag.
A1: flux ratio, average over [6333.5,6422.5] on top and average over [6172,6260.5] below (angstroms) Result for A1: 1.0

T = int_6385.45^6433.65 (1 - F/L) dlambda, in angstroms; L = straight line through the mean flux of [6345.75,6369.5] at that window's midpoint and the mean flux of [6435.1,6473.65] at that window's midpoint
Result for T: 0.1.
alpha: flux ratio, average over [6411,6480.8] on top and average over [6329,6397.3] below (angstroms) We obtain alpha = 0.98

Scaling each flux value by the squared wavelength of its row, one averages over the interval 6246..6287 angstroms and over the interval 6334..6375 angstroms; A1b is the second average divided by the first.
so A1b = 1.05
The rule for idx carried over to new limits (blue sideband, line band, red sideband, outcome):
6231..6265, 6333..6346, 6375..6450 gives 0.00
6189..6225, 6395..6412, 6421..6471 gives 0.01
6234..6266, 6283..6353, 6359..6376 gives 0.00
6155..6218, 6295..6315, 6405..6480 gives 0.00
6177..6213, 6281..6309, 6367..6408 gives 0.01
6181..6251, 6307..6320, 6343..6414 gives 0.01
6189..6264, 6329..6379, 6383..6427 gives -0.01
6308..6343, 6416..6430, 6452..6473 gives -0.01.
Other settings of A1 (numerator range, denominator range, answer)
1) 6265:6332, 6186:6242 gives 0.99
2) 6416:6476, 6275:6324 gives 0.99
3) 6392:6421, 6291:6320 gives 0.99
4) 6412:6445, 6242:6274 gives 1.01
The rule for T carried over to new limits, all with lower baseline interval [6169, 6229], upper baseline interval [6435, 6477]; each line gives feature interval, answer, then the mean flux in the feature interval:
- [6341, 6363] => -0.20 angstroms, 29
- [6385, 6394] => -0.14 angstroms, 29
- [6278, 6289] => -0.06 angstroms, 29.1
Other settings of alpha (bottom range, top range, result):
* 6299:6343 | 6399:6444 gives 0.99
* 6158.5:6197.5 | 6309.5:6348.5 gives 1.01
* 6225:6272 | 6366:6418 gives 1.02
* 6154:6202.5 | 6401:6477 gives 0.99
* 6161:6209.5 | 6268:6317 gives 1.00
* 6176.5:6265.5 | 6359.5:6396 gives 1.01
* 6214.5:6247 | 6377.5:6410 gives 1.00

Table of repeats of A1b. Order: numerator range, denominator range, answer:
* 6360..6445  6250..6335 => 1.04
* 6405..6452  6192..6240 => 1.05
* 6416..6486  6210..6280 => 1.07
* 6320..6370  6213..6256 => 1.05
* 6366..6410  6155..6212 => 1.07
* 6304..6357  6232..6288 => 1.03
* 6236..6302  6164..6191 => 1.02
